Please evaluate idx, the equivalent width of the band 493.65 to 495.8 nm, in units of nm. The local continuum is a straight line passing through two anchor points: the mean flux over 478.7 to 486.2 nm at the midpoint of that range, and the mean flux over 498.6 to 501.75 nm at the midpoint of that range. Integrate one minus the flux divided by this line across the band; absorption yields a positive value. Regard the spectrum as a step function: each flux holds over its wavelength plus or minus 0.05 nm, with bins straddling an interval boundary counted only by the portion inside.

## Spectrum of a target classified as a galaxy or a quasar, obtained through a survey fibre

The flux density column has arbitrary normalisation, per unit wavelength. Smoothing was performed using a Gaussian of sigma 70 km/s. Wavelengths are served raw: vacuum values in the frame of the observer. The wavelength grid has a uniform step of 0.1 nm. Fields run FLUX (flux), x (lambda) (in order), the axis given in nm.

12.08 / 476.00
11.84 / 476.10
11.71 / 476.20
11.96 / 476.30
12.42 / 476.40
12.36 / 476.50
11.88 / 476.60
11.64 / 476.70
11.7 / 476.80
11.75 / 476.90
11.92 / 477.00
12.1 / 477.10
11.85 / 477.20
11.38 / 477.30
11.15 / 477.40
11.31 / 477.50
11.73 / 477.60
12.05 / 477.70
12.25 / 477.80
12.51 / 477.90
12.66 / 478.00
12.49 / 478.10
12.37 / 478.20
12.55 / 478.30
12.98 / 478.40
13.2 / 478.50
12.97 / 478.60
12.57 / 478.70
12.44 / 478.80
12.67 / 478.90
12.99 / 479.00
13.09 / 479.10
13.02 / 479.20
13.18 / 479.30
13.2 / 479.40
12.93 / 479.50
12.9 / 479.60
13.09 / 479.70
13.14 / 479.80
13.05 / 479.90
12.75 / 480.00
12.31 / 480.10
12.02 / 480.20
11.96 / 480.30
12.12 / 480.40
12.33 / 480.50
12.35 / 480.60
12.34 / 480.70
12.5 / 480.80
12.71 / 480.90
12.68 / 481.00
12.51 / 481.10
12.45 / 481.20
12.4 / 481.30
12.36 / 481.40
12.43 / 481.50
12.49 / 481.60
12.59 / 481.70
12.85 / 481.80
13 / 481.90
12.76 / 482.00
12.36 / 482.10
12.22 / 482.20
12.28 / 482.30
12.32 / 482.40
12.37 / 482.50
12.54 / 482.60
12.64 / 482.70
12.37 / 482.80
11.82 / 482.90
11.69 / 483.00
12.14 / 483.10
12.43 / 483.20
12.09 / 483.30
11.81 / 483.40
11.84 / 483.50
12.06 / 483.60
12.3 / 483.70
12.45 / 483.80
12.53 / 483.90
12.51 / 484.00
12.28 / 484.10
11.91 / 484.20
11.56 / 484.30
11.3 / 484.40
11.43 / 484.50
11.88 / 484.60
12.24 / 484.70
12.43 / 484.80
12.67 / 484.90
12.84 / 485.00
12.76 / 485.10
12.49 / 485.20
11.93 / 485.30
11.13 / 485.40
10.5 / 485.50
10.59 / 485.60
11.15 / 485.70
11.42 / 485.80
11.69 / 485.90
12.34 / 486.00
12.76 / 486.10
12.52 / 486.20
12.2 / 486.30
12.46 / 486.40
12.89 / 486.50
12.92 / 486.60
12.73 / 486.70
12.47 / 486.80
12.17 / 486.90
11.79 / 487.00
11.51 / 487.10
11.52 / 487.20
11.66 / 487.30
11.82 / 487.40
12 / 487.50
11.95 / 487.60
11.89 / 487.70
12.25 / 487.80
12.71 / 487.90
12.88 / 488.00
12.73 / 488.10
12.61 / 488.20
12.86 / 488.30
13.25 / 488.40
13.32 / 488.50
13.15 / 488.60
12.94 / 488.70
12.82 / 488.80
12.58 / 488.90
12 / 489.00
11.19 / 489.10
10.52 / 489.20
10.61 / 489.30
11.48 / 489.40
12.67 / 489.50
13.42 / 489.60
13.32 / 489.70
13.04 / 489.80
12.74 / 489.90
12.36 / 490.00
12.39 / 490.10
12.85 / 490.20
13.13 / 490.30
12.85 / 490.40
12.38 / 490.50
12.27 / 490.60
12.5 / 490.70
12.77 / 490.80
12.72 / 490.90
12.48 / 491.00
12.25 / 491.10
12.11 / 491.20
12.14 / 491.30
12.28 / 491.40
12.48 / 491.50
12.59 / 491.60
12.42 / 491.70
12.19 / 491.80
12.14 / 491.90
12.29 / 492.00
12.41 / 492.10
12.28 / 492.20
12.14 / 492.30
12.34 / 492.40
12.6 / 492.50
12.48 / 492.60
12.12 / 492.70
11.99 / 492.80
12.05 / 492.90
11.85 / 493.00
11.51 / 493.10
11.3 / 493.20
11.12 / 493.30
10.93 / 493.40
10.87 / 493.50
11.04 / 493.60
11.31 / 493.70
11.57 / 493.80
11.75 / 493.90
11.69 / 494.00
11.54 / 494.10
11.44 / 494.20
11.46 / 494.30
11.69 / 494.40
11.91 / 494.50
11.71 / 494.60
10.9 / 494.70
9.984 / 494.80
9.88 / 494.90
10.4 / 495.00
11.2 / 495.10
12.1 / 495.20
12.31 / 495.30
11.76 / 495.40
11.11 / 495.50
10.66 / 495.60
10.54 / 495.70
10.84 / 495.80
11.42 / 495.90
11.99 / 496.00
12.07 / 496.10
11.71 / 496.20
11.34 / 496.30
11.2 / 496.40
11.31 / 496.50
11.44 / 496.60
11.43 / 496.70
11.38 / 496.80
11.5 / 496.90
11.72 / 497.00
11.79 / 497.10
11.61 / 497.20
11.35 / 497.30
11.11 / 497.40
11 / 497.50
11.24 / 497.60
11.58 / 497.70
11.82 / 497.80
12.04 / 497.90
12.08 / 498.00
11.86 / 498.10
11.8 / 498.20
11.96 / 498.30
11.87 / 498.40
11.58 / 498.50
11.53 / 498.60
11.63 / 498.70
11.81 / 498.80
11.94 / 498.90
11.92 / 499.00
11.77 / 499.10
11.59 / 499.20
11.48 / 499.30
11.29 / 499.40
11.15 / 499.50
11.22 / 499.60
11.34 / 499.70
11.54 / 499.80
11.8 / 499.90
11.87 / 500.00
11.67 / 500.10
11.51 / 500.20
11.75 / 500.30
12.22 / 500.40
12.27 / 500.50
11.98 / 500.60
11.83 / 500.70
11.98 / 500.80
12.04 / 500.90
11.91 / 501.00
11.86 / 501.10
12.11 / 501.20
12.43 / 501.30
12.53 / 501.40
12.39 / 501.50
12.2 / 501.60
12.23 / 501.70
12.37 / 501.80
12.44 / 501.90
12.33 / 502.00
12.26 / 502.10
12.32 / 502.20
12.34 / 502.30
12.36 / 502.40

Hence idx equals 0.13 nm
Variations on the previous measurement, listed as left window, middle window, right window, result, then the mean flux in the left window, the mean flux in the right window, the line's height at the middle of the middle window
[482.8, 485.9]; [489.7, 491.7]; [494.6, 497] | -0.172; 11.9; 11.3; 11.6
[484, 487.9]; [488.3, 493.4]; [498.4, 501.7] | -0.161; 12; 11.8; 11.9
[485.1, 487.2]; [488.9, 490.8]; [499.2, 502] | -0.058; 12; 11.9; 12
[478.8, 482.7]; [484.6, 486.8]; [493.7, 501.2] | 0.030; 12.6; 11.6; 12.3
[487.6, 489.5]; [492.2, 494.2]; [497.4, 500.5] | 0.054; 12.3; 11.7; 12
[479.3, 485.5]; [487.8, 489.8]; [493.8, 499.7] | -0.088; 12.3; 11.5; 12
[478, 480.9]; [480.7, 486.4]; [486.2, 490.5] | 0.167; 12.7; 12.4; 12.6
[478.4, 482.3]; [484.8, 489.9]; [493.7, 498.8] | -0.044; 12.7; 11.5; 12.1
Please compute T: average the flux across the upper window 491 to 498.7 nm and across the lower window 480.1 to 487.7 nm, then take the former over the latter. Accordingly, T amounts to 1.0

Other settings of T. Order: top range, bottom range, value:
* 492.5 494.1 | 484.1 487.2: 0.97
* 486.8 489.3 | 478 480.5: 0.96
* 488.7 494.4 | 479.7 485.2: 0.98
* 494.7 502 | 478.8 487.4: 0.95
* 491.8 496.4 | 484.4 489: 0.94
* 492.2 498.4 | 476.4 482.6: 0.93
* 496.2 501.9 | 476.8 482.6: 0.94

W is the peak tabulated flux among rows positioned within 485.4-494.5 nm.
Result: 13.42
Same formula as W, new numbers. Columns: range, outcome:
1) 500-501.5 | 12.53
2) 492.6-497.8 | 12.48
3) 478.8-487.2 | 13.2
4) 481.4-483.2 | 13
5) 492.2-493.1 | 12.6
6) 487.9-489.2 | 13.32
